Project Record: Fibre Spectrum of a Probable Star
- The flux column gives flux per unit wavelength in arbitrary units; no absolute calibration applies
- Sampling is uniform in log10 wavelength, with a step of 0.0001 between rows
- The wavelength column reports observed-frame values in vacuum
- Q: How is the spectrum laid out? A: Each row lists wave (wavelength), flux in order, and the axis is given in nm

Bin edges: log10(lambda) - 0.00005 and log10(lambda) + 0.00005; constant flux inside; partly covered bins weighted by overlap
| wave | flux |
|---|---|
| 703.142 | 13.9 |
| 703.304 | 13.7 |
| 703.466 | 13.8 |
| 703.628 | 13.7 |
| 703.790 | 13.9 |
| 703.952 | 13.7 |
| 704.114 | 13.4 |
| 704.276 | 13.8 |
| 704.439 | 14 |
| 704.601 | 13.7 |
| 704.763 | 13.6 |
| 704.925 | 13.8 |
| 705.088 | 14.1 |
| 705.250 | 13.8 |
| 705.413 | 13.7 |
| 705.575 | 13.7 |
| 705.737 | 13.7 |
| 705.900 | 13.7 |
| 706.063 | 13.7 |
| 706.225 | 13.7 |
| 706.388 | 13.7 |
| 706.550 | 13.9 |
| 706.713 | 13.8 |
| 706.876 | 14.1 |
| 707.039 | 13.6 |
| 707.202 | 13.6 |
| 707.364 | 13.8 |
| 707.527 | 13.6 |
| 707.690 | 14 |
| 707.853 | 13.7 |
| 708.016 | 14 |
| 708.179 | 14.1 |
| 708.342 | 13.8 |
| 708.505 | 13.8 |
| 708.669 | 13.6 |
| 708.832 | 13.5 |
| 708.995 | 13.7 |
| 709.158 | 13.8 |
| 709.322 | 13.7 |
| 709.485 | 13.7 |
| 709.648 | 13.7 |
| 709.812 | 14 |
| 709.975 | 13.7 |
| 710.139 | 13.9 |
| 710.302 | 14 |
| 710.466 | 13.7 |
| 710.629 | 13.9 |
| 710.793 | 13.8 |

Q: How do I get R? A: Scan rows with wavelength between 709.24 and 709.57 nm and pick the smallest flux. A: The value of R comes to 13.7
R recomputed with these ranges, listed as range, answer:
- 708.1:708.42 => 13.8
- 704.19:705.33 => 13.6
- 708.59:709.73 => 13.5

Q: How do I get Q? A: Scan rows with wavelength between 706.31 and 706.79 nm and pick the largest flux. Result 13.9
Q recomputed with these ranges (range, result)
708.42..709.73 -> 13.8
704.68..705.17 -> 14.1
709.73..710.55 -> 14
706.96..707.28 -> 13.6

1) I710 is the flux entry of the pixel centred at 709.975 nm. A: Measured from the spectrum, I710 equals 13.7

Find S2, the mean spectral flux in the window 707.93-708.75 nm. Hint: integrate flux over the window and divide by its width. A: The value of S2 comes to 13.8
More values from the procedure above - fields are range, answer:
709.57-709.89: 13.8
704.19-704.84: 13.8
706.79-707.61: 13.7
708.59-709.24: 13.7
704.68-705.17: 13.8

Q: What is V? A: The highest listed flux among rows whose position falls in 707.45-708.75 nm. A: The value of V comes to 14.1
